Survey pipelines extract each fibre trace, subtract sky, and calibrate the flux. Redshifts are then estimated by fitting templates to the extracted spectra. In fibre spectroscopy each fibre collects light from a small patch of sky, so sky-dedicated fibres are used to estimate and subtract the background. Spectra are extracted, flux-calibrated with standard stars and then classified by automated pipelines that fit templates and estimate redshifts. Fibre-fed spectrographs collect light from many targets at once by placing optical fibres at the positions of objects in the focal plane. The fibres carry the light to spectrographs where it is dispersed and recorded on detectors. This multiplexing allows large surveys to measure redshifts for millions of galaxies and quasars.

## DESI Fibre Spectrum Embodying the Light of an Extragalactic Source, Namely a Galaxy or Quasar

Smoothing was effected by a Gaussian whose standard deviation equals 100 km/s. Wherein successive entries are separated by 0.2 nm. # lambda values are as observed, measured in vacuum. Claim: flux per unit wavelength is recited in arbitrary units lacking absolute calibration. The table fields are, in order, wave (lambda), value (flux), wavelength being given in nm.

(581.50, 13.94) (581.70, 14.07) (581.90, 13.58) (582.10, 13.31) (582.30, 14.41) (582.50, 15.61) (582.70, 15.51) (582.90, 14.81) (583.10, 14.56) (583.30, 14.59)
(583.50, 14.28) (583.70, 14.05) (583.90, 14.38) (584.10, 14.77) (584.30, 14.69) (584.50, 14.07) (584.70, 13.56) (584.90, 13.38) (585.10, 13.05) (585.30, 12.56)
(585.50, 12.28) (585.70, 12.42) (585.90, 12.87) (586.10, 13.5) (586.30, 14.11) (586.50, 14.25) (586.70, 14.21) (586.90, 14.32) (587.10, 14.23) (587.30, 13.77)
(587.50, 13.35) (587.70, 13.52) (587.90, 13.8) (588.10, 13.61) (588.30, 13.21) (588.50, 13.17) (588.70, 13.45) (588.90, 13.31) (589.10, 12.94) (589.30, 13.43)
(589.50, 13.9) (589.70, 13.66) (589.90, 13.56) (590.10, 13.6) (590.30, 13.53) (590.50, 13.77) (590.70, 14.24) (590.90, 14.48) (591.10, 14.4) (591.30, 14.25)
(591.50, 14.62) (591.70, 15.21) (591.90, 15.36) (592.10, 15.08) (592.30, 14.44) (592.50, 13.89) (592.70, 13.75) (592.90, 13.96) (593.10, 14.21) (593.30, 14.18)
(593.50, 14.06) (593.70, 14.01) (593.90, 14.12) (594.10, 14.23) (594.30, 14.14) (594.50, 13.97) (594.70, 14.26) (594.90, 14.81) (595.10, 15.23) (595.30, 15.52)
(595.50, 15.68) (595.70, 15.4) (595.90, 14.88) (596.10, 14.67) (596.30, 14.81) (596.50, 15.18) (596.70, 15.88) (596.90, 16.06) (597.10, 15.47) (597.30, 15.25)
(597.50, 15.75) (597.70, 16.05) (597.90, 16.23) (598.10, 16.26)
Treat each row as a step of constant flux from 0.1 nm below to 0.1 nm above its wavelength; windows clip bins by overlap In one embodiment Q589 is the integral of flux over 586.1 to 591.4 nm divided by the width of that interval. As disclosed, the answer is 13.8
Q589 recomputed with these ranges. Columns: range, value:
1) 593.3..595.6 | 14.5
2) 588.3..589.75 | 13.4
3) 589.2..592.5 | 14.2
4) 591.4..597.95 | 14.8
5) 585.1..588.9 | 13.5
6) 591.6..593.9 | 14.4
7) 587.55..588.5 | 13.5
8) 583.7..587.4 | 13.7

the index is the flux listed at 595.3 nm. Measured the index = 15.52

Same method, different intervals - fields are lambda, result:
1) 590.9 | 14.48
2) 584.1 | 14.77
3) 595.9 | 14.88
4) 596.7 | 15.88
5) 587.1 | 14.23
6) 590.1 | 13.6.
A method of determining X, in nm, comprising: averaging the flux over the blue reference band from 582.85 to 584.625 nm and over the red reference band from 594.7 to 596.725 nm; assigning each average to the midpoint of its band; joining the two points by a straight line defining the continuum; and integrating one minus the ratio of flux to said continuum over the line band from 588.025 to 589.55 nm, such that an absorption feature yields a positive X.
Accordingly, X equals 0.14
